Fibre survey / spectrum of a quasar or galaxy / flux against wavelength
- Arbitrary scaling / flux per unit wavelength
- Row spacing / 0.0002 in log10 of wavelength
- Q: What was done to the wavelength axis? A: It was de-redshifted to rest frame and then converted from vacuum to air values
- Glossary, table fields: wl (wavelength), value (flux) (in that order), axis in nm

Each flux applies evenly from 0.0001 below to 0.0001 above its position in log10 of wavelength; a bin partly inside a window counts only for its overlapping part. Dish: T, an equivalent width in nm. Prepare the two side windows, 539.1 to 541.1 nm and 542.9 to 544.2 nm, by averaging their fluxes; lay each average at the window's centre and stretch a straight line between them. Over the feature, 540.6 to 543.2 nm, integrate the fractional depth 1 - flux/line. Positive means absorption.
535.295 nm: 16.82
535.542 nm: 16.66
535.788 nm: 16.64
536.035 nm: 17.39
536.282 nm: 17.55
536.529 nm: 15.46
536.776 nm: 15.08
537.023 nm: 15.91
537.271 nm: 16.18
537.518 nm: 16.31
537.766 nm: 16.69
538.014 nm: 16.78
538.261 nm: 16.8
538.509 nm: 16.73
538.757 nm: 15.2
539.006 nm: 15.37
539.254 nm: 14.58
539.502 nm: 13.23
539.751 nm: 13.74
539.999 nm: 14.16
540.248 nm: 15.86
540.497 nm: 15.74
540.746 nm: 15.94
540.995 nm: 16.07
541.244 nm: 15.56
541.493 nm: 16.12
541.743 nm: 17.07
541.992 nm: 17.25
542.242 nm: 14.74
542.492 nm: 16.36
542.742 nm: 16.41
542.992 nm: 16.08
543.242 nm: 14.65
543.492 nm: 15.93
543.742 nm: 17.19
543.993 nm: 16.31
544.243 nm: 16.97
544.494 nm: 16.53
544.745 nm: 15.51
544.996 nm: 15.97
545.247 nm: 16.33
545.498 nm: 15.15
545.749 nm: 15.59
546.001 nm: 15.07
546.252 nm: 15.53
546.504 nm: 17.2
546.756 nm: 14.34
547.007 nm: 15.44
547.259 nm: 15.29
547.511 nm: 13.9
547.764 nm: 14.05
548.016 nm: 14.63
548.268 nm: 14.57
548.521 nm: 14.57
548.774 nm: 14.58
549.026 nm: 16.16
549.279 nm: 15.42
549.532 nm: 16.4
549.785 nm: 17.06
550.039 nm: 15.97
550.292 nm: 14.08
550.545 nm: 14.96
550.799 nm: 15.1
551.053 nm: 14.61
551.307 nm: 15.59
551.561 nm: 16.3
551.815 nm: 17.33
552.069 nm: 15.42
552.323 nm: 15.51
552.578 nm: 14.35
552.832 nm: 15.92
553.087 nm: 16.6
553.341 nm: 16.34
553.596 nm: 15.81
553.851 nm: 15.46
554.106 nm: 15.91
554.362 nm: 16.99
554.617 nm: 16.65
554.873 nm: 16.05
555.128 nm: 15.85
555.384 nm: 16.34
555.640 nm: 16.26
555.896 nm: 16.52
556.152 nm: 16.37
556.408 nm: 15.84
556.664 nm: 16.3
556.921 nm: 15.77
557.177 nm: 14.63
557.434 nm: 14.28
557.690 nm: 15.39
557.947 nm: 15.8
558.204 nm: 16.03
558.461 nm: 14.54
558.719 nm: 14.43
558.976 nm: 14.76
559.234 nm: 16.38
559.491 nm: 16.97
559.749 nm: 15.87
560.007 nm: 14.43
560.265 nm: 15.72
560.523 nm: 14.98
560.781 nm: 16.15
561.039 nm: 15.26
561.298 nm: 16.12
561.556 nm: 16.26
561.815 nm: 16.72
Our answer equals -0.10 nm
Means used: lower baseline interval 14.9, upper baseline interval 16.1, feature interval 16.1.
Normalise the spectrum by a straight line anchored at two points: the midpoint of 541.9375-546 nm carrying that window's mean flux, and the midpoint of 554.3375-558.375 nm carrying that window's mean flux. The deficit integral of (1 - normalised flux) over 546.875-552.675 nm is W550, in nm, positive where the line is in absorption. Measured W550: 0.25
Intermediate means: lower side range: 16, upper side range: 15.9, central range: 15.3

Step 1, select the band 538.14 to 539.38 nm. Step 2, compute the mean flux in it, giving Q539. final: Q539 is 15.7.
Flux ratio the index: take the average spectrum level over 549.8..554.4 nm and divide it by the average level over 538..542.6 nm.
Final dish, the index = 1.00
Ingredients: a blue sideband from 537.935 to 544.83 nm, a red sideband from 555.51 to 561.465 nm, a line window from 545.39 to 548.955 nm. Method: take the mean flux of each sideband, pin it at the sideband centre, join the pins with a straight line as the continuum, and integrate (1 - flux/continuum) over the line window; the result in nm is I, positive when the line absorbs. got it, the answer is 0.17 nm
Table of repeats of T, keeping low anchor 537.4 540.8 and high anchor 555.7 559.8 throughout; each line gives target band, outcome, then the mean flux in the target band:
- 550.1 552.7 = 0.04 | 15.3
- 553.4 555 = -0.06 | 16.1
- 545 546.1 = 0.00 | 15.6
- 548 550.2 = 0.01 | 15.5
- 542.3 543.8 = -0.05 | 16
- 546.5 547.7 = 0.04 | 15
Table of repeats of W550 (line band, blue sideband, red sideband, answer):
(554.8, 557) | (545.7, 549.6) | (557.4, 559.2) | -0.15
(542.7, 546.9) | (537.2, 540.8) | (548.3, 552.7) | -0.11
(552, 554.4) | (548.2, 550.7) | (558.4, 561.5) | -0.06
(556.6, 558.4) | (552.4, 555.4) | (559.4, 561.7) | 0.05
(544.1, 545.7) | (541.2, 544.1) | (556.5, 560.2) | 0.00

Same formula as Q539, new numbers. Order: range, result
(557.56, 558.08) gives 15.6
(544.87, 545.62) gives 15.8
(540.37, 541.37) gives 15.8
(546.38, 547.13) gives 15.7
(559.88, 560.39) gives 15.1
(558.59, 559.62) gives 15.6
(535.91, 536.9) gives 16.4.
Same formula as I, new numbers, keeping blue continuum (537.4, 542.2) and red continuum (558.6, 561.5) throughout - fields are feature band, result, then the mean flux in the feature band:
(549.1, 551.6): 0.018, 15.5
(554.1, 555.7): -0.073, 16.3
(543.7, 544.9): -0.057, 16.4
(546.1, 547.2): 0.006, 15.6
